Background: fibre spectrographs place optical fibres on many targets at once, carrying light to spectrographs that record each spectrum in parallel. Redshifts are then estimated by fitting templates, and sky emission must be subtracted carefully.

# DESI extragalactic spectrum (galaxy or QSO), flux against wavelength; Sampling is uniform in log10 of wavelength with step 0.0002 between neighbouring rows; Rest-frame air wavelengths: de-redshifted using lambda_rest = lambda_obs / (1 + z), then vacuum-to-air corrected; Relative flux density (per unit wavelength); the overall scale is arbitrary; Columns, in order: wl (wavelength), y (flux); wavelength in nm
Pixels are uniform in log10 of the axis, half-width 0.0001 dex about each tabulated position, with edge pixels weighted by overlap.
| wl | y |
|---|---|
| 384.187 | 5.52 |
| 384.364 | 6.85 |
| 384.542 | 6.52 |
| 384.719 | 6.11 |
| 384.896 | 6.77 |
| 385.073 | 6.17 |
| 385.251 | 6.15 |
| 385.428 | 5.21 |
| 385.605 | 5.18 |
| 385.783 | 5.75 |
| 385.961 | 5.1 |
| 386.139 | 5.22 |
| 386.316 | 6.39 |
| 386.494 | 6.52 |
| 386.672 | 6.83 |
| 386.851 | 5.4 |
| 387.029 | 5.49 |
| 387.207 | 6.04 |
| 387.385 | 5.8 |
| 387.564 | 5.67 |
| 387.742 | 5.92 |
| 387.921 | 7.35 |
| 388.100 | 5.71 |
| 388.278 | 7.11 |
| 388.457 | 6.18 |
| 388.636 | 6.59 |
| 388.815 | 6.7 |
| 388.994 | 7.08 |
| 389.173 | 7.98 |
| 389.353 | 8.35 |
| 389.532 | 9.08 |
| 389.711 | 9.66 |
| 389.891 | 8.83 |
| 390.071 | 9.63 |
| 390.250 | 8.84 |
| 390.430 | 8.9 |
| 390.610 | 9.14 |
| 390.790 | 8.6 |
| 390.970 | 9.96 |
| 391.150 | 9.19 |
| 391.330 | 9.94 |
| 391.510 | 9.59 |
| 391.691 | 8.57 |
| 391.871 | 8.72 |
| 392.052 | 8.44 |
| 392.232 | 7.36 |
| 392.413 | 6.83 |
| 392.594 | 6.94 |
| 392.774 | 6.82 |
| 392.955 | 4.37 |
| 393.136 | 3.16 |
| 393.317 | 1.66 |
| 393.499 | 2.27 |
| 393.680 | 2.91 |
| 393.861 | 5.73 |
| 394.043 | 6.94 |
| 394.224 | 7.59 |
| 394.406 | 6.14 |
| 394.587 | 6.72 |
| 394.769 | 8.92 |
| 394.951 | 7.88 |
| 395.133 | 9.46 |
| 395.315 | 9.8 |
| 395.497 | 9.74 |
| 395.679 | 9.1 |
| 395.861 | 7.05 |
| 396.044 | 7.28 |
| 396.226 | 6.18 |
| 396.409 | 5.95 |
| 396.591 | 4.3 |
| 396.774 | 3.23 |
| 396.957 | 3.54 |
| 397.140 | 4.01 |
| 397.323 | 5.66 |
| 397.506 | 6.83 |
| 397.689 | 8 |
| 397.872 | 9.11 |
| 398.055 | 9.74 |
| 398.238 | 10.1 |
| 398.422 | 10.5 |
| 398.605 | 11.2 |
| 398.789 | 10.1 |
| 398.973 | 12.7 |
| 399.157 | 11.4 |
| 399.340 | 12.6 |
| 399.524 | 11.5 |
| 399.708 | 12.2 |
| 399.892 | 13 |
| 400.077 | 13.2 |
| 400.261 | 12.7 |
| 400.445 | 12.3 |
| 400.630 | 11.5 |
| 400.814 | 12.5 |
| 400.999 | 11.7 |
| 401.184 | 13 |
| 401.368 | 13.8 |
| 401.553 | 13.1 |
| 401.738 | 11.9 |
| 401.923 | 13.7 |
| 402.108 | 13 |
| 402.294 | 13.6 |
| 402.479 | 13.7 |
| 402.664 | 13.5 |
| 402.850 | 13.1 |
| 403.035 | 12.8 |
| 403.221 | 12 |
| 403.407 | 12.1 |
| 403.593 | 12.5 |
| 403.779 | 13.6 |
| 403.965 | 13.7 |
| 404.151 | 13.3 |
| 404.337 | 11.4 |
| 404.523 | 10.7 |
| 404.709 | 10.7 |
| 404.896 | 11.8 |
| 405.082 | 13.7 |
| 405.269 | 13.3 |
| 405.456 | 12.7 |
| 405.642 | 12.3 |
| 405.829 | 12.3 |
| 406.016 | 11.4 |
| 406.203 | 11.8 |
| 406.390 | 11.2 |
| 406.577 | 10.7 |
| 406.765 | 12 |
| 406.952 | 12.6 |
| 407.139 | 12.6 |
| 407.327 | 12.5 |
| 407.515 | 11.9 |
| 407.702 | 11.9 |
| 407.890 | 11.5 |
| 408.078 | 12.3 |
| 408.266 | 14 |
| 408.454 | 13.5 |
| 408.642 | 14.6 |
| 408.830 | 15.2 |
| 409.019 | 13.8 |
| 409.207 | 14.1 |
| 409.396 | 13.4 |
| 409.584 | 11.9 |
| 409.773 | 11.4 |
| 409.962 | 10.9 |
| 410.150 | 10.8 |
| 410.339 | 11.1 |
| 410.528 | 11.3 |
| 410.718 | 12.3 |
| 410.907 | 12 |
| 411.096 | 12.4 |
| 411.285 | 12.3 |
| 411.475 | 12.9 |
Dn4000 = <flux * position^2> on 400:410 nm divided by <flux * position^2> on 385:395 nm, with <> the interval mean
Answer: 1.98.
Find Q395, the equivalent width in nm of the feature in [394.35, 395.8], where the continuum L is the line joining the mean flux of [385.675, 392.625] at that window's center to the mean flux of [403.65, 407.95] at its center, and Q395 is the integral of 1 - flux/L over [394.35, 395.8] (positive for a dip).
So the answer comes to 0.10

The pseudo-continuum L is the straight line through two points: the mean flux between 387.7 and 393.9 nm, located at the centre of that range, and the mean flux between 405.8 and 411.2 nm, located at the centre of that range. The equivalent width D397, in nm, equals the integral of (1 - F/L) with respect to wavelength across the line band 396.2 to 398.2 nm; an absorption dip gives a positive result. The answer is 0.654 nm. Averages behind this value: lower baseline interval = 7.28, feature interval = 6.16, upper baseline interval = 12.3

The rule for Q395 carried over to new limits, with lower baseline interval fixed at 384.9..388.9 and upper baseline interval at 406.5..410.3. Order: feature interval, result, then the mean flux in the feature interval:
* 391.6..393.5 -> 0.39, 6.09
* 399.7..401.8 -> -0.48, 12.6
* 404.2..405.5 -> -0.06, 12.1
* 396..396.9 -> 0.37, 5.22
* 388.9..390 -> -0.27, 8.5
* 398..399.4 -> -0.21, 11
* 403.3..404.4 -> -0.16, 12.8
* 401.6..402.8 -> -0.28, 13.2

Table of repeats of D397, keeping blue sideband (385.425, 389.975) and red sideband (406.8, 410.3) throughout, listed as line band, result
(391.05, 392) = -0.18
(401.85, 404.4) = -0.44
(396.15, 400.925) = 0.22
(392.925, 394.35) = 0.68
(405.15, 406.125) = -0.05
